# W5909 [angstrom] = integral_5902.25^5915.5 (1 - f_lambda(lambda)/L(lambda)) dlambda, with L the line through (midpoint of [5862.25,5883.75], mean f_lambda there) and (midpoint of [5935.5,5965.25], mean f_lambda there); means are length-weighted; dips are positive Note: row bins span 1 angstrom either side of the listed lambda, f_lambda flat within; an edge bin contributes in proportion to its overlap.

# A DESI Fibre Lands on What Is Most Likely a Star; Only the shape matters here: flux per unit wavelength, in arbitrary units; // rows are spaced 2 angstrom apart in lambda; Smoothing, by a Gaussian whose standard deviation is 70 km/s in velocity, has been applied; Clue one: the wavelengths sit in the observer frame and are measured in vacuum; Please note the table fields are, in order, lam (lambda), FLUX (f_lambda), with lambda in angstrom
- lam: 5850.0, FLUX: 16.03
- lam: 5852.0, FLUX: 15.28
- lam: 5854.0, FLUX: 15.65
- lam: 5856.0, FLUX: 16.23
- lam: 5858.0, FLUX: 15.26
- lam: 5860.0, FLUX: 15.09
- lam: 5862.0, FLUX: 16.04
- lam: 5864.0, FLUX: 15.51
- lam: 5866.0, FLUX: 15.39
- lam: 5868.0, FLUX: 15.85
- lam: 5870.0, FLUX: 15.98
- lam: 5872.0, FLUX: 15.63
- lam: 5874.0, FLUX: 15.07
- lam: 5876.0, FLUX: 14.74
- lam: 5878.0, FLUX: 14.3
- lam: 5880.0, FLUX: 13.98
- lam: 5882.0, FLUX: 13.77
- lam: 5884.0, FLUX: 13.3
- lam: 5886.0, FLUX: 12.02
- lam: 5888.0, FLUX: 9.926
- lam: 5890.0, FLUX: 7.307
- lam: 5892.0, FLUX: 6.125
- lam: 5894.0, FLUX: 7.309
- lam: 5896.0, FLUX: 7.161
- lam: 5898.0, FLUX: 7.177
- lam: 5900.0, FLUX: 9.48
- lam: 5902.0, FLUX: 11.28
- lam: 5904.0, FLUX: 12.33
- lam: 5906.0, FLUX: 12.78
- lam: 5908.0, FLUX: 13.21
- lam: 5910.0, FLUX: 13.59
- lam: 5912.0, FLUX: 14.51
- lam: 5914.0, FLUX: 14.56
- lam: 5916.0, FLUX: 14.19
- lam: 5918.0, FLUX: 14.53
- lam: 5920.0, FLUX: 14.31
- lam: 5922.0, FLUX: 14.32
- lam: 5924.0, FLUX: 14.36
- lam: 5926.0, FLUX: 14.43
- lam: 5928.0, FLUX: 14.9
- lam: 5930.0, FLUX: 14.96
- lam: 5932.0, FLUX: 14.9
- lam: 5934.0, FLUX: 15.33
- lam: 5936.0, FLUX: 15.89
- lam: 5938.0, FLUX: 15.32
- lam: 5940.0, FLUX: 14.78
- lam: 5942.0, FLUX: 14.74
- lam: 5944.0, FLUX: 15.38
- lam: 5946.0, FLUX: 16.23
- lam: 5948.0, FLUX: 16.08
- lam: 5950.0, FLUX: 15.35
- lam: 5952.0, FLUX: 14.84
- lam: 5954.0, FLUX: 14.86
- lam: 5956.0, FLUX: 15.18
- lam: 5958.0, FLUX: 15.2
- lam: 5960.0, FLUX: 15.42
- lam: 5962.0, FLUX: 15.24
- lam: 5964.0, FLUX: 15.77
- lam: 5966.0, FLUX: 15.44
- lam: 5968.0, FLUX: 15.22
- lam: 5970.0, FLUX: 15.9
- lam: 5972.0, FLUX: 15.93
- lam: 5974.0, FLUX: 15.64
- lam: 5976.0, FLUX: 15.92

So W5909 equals 1.5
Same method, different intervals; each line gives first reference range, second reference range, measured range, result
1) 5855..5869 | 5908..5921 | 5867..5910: 8.8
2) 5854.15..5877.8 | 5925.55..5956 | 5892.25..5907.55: 5.7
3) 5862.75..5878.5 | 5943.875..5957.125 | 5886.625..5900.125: 6.7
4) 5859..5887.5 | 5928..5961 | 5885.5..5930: 9.2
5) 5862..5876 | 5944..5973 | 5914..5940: 1.2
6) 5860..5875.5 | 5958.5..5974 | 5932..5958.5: 0.4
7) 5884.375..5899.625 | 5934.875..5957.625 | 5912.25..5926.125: -3.0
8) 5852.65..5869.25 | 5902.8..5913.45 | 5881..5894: 3.8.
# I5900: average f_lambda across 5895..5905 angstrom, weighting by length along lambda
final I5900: 9.49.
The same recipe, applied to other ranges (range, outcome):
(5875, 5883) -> 14.2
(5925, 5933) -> 14.8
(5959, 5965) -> 15.5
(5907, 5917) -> 14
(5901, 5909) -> 12.4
